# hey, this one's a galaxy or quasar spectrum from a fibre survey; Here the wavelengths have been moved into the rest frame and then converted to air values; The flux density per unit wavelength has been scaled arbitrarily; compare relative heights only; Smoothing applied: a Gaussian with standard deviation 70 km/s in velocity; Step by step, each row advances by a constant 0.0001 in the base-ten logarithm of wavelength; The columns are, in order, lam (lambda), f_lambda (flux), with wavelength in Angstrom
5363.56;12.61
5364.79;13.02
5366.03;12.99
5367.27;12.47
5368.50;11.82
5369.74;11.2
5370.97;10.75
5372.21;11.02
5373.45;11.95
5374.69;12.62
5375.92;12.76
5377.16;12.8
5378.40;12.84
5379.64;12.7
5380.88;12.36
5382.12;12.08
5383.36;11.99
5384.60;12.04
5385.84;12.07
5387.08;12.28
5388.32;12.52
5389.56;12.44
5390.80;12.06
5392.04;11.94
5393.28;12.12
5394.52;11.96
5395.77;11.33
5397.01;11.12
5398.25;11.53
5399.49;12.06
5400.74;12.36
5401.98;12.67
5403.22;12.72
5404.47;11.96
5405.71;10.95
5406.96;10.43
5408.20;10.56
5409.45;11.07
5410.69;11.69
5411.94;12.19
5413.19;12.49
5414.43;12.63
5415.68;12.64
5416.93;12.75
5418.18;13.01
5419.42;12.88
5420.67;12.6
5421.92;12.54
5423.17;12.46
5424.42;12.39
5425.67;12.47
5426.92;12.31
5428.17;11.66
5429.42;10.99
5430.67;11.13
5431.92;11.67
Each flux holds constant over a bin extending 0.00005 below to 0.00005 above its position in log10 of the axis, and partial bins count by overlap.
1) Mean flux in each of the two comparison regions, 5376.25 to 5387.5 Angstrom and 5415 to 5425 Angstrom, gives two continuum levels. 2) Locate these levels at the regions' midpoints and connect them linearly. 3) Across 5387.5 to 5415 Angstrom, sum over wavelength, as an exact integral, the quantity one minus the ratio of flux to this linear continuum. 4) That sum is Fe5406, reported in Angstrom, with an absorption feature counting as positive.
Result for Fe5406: 1.4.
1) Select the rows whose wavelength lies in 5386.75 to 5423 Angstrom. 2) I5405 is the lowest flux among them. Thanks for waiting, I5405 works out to 10.43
